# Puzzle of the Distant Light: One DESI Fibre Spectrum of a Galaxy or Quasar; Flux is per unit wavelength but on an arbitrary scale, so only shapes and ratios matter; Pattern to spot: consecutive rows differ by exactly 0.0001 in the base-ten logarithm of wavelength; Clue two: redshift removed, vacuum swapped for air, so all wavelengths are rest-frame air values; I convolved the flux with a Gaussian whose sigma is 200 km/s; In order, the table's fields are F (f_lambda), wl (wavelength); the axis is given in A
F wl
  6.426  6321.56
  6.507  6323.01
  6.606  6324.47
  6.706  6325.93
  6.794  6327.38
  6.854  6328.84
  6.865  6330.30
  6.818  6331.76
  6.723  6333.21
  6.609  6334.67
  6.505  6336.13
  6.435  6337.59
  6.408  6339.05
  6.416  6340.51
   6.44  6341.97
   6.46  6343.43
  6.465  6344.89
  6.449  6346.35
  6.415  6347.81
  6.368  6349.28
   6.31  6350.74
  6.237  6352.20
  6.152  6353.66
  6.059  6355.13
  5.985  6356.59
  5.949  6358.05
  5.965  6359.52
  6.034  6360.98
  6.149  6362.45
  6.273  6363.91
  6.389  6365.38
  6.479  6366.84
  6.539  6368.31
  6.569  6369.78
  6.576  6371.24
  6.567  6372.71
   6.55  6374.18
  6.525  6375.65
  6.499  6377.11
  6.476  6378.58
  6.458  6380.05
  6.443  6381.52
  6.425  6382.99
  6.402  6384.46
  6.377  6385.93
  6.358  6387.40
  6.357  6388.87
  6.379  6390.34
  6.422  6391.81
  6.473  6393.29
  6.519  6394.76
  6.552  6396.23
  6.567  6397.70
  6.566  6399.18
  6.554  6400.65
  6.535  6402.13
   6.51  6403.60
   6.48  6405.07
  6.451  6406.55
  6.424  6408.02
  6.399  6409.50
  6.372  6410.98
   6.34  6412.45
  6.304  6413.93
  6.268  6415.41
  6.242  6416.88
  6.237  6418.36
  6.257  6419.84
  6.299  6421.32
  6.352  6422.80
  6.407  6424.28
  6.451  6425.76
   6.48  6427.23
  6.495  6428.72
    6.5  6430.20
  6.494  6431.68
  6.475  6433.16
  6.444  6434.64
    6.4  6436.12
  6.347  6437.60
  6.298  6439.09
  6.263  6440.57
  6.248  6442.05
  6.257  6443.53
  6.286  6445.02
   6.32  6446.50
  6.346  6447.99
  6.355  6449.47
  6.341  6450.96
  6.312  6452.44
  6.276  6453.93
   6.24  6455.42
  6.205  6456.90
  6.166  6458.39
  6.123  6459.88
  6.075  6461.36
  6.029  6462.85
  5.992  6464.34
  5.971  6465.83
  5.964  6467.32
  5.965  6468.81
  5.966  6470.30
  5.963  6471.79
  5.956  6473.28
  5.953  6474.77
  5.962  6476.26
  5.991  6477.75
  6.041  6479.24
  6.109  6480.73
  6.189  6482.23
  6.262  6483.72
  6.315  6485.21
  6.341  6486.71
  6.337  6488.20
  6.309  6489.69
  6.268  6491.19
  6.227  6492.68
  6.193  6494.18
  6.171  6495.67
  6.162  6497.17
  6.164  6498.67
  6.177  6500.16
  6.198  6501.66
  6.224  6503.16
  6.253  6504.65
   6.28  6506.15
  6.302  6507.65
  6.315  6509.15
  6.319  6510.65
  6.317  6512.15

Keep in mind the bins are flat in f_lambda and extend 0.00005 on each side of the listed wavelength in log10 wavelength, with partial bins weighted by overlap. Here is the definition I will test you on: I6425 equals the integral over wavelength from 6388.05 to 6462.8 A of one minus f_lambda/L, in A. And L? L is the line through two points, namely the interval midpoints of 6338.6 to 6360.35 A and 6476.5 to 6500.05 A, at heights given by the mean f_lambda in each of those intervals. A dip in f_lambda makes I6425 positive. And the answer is -1.6 A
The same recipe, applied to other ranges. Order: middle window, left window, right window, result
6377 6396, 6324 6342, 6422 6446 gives 0.2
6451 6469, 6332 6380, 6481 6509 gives 0.4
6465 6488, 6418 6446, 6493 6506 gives 0.7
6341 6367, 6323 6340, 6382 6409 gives 1.3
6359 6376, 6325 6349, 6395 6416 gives 0.4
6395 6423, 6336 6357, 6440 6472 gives -0.7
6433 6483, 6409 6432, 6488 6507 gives 1.0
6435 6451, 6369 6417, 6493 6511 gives 0.1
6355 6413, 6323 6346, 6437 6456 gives 0.6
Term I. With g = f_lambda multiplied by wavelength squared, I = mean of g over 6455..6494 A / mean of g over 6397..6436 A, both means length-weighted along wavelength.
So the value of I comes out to 0.97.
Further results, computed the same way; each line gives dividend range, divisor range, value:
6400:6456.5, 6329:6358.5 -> 1.02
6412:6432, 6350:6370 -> 1.04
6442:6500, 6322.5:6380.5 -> 0.99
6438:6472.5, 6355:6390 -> 1.00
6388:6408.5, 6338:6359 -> 1.05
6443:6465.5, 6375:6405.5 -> 0.98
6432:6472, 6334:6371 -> 1.01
